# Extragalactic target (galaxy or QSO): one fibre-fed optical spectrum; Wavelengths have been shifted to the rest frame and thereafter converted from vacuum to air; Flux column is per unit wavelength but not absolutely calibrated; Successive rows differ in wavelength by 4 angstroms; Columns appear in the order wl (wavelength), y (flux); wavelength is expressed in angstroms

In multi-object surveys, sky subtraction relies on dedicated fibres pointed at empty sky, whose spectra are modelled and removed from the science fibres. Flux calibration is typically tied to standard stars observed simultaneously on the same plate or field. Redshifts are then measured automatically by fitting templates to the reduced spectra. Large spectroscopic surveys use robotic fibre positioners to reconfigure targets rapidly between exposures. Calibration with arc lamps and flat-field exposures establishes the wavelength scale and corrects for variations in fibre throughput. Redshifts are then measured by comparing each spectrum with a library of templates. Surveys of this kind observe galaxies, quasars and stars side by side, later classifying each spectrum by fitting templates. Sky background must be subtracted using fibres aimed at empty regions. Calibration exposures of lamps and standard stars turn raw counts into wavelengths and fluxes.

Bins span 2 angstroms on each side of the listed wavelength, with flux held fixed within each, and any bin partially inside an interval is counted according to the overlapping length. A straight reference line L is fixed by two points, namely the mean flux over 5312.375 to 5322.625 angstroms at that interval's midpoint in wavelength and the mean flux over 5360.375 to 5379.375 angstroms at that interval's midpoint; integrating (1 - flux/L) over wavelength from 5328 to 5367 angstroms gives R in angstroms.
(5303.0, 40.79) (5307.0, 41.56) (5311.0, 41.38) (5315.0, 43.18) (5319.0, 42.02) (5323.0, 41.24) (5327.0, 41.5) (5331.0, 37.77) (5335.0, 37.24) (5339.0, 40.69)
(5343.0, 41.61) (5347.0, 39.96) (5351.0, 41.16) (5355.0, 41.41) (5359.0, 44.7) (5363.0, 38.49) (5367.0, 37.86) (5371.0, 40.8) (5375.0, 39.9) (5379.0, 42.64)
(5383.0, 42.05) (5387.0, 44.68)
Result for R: 0.62 angstroms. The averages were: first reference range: 42.3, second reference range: 39.9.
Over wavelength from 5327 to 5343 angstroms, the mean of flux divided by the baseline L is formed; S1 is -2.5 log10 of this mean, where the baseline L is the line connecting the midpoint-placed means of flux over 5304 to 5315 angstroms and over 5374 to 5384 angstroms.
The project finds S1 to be 0.06 mag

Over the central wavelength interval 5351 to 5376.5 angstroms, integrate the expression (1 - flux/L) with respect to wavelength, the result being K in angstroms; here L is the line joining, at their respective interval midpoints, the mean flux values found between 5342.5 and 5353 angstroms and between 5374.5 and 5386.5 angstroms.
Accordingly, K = 0.5 angstroms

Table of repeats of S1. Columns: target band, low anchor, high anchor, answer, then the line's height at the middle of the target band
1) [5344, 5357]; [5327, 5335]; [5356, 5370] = -0.03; 39.7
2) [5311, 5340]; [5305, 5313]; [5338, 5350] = 0.02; 41.2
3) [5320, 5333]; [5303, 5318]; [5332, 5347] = 0.01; 40.7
